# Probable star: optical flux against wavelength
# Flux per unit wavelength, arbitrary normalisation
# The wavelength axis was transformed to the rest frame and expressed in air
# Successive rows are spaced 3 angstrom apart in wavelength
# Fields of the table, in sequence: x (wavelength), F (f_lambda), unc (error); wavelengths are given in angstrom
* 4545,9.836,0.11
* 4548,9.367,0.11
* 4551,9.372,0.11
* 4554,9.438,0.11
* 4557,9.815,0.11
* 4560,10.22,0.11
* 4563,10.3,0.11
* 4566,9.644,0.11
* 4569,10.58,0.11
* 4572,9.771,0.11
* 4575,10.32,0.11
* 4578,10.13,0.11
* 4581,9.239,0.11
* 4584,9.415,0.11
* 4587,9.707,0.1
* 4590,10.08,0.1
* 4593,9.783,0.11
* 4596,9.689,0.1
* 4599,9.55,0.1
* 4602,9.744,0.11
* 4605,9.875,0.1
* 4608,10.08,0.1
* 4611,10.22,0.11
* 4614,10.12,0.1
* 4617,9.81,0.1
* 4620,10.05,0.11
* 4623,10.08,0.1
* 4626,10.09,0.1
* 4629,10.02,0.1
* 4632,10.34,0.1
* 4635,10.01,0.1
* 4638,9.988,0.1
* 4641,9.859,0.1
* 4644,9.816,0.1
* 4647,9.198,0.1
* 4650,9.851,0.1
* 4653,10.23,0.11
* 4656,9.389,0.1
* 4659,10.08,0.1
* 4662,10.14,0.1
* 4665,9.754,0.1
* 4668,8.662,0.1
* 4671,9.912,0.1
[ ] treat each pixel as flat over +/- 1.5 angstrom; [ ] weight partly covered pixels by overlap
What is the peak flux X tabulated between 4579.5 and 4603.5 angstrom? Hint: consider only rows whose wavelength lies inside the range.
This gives 10.08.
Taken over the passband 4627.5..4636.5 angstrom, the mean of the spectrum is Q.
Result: 10.1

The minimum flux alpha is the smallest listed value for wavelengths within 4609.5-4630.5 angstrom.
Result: 9.81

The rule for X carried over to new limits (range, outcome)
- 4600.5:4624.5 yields 10.22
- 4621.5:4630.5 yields 10.09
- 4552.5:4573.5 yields 10.58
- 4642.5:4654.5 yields 10.23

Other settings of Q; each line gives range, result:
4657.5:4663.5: 10.1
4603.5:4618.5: 10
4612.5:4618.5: 9.96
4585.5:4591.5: 9.89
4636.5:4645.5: 9.89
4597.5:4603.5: 9.65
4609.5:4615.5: 10.2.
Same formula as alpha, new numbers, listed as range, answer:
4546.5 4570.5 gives 9.367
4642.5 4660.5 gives 9.198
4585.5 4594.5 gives 9.707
